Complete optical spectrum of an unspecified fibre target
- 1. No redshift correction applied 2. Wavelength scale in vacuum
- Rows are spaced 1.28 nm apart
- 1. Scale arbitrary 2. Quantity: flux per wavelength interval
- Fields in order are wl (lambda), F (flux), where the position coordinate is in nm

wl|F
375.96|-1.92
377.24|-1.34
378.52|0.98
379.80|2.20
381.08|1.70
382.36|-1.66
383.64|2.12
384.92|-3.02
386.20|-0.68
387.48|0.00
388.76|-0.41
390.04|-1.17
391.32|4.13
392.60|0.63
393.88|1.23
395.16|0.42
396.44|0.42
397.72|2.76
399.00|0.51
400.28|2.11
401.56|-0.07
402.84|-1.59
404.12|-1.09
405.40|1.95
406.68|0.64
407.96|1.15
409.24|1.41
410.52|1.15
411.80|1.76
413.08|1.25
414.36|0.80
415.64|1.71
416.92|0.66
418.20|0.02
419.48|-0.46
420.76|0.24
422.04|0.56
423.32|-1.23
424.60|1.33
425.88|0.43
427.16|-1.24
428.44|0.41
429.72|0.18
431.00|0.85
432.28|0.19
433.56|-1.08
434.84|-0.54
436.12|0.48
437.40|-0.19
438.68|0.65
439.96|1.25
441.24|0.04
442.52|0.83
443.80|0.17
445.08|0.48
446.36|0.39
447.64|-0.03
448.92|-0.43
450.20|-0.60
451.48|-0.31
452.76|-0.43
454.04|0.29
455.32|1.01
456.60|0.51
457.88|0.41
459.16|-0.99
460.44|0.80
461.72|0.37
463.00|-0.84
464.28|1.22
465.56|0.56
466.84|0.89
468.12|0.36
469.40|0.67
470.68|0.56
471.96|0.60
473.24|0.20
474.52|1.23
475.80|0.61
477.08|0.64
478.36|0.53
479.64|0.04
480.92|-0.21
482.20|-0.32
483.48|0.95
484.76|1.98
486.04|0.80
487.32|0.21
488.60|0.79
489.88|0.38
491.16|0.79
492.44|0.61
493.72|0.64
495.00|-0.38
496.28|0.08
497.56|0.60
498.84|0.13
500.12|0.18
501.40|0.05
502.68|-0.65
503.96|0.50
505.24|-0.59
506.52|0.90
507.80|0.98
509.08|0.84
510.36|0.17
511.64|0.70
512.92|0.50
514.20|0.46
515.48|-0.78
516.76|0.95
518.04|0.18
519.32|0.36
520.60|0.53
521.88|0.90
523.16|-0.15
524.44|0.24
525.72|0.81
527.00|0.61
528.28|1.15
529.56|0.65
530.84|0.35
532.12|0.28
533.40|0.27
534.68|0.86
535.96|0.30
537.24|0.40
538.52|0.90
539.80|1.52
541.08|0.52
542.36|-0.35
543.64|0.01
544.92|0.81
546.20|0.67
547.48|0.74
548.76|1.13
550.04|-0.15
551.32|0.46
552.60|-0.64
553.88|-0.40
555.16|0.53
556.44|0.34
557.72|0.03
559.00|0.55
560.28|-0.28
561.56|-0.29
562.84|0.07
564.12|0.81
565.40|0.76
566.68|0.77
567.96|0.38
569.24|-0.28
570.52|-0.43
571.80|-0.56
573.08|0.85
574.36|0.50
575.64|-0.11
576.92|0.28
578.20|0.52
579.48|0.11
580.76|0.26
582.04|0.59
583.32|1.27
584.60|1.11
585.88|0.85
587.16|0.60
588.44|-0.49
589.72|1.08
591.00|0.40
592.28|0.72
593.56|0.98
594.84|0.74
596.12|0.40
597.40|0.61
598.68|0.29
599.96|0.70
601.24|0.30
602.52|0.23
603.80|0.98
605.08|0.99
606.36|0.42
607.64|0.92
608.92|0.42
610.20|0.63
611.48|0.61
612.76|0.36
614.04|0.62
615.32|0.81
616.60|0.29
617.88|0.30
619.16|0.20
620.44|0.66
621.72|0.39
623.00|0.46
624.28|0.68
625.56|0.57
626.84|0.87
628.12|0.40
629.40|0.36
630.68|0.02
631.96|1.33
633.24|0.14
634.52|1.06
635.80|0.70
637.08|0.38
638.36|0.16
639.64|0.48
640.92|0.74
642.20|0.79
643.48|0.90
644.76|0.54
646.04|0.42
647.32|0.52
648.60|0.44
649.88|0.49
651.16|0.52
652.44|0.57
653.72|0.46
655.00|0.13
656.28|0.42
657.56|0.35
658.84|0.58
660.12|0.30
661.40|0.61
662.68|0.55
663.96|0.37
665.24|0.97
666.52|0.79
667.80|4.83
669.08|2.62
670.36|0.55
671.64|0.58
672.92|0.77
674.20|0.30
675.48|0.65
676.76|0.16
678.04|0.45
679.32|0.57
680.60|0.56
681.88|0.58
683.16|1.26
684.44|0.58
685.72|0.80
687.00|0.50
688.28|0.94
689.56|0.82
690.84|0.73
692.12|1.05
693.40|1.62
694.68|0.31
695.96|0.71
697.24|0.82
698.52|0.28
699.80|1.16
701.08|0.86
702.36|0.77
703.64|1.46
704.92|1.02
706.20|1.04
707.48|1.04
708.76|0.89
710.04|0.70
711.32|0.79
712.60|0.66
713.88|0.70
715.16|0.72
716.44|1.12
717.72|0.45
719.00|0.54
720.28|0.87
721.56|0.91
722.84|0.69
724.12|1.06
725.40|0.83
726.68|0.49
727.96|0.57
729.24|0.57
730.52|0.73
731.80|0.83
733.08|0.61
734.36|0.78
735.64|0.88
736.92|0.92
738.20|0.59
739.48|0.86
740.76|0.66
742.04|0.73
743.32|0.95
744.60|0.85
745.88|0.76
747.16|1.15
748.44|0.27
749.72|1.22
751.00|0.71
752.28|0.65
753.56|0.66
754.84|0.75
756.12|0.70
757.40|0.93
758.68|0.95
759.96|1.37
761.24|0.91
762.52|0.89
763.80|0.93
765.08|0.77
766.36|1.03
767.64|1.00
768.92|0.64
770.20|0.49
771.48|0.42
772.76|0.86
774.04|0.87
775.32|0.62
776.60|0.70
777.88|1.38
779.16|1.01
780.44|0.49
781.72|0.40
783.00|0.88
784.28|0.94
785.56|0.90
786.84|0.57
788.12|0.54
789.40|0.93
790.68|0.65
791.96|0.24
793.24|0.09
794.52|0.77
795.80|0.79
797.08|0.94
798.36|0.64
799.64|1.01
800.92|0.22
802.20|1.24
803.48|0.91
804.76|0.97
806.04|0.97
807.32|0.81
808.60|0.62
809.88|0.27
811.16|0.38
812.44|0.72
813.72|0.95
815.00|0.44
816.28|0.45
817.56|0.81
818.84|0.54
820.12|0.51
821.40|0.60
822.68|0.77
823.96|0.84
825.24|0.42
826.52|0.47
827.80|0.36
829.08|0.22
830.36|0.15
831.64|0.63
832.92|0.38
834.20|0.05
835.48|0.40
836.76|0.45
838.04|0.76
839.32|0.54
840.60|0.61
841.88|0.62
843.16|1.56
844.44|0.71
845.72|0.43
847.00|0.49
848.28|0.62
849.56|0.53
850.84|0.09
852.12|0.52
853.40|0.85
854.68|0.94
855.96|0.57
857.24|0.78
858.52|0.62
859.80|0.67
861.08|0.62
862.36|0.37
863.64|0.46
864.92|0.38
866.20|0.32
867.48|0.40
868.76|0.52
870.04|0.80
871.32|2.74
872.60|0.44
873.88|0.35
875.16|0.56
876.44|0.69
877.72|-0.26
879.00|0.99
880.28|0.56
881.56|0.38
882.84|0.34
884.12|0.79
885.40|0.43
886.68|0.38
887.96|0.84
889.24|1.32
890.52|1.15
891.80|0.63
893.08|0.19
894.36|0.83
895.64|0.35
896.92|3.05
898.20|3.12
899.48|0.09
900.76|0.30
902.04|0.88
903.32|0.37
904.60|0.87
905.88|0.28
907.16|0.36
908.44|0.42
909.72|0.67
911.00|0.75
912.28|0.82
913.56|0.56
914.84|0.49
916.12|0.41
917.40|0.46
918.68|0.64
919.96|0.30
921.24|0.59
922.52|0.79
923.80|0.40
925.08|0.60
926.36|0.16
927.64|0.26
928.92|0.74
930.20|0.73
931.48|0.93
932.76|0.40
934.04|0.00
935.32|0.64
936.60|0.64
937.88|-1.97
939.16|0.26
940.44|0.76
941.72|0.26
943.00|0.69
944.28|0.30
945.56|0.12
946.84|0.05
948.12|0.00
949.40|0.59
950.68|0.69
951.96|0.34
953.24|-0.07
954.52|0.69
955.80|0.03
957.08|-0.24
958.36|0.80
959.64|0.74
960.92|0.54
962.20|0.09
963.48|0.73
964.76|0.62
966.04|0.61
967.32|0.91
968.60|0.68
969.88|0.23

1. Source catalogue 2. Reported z 0.792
